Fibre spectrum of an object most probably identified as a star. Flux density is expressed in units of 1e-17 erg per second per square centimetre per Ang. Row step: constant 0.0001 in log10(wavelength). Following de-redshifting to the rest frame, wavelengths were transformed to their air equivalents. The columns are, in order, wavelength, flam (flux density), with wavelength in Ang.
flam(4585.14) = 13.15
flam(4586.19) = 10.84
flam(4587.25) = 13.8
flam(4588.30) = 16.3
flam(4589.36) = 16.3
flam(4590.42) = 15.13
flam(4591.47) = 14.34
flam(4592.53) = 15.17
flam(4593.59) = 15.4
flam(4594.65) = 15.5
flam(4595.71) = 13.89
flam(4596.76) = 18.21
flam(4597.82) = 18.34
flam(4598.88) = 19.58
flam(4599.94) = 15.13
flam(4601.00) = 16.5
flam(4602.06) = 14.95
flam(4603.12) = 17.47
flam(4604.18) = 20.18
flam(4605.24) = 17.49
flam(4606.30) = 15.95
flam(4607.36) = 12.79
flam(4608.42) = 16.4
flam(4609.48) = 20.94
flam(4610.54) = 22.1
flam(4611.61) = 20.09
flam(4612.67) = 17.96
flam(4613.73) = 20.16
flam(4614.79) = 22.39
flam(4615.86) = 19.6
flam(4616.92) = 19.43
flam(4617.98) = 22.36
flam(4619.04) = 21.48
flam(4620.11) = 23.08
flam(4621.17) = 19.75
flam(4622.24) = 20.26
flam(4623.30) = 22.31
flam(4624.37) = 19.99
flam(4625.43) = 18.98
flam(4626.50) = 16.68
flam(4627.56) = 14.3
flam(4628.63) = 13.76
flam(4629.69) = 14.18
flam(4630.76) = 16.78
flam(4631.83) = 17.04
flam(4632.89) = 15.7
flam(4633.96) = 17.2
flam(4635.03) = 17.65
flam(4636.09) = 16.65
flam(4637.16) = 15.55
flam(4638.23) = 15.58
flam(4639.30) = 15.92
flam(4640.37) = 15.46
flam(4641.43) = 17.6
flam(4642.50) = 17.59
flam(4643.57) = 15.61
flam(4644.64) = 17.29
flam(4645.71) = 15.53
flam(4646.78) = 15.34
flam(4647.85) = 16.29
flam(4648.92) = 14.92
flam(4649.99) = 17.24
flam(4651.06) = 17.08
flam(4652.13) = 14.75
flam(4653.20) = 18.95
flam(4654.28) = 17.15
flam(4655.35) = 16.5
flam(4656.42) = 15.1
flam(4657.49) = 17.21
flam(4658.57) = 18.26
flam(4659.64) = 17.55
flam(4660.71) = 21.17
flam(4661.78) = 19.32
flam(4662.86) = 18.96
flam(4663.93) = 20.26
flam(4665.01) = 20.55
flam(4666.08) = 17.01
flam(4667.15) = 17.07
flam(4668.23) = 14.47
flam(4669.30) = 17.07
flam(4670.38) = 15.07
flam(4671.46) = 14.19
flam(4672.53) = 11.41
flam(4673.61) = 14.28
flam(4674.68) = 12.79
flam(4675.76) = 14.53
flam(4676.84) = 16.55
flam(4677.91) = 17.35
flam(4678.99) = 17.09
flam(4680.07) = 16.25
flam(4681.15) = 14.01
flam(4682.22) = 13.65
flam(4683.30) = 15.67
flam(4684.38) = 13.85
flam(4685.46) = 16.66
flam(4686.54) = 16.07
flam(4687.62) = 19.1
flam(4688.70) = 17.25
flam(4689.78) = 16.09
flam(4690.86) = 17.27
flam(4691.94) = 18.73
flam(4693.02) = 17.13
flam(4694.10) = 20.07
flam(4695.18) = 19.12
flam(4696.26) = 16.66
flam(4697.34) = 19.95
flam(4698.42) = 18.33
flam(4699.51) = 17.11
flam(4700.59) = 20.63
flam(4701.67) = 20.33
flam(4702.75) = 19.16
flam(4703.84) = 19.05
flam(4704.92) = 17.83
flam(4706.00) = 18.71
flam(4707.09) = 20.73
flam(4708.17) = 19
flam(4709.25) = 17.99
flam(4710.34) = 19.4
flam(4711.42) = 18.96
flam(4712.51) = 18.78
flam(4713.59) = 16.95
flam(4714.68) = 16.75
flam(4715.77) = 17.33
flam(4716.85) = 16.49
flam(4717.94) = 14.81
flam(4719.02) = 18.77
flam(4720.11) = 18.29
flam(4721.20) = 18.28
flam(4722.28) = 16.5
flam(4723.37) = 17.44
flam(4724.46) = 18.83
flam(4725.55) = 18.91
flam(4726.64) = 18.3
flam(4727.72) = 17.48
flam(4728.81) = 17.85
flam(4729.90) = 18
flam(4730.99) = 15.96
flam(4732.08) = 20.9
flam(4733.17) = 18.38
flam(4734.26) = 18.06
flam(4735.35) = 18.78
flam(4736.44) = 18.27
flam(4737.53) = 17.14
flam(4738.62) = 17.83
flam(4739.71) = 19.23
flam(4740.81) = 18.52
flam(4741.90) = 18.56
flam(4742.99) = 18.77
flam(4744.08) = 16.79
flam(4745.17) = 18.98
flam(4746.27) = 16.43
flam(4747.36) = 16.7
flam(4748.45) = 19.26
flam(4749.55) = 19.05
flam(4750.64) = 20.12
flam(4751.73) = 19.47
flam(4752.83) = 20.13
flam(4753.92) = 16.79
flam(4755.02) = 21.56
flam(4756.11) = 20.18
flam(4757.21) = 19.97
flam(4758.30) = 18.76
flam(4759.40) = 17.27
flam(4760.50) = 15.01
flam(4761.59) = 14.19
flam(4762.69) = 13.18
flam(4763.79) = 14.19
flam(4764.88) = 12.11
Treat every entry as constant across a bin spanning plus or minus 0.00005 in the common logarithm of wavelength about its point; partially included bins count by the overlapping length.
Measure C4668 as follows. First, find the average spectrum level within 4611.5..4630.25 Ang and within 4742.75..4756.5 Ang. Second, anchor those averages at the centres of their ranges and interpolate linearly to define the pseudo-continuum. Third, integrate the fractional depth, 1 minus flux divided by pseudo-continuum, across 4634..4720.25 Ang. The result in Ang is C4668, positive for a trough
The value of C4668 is 8.7 Ang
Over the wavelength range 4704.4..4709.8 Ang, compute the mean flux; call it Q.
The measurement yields 18.9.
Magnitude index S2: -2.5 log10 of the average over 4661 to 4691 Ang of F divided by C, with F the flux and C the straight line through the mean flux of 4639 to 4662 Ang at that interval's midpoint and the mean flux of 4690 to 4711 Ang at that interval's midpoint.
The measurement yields 0.102 mag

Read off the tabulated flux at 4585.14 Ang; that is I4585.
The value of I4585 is 13.15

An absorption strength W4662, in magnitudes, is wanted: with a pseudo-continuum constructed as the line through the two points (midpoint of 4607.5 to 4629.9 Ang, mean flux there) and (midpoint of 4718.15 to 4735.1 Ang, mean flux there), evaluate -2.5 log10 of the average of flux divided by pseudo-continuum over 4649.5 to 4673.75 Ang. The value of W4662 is 0.11 mag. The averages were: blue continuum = 19.3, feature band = 17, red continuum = 18.1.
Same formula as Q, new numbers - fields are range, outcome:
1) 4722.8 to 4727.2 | 18.4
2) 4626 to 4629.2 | 14.9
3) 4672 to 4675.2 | 12.8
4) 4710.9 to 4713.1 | 18.8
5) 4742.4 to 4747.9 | 17.6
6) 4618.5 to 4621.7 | 21.4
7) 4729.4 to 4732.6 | 18.3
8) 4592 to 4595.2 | 15.3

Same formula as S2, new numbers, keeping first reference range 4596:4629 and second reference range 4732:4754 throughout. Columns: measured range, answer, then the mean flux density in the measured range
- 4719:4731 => 0.03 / 17.9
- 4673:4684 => 0.22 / 15.2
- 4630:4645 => 0.13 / 16.5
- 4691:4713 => -0.02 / 18.9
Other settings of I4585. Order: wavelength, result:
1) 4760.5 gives 15.01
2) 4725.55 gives 18.91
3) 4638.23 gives 15.58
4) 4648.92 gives 14.92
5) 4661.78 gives 19.32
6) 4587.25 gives 13.8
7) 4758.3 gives 18.76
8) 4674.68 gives 12.79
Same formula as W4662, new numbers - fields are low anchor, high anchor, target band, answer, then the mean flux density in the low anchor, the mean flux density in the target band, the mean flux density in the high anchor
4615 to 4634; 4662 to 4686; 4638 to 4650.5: 0.08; 18.6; 16.2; 15.9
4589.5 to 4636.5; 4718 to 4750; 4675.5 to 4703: 0.04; 17.8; 17.3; 18.1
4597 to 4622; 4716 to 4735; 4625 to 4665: 0.11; 18.9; 16.8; 17.8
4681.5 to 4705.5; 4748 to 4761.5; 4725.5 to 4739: 0.02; 17.7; 18.1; 18.8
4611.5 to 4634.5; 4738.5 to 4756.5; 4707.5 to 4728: 0.05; 18.8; 17.9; 18.7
